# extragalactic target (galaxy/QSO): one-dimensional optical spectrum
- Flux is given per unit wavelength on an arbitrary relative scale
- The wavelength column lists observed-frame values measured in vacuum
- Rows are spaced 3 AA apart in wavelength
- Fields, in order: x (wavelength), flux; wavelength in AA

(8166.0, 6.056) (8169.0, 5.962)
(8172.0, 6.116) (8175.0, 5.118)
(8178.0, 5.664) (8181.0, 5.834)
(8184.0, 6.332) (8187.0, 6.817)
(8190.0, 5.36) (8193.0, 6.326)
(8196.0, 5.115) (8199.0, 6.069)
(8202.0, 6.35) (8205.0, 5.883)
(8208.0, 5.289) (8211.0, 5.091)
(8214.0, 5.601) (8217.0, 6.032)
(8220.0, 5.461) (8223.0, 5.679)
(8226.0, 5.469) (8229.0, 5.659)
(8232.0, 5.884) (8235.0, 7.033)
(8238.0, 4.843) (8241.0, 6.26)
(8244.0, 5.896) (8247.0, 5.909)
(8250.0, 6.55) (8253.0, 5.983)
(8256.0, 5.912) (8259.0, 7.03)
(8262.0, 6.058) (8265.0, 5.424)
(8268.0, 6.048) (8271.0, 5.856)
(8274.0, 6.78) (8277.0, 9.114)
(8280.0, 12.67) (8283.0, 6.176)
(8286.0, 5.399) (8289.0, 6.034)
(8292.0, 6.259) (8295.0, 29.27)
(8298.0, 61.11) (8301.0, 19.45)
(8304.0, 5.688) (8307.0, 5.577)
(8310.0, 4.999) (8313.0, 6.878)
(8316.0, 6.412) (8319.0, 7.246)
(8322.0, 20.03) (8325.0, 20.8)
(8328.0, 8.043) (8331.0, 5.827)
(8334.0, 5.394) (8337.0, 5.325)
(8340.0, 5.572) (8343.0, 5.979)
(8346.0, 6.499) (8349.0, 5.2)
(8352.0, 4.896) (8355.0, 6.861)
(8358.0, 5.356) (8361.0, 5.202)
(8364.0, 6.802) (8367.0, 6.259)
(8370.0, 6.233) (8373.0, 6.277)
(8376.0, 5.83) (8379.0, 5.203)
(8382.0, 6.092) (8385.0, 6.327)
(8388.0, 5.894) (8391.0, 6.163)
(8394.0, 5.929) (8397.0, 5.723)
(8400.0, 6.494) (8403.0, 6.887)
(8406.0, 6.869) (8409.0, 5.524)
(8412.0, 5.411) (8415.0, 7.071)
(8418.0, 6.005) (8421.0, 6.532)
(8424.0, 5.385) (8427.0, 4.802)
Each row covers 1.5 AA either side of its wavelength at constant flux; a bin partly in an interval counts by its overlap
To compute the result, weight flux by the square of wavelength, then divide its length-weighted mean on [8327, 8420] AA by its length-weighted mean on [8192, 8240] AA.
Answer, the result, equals 1.09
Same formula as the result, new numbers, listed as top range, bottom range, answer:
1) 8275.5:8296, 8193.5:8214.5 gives 1.85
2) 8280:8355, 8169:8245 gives 1.93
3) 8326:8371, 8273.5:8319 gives 0.49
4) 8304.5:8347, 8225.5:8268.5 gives 1.38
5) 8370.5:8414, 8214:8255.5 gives 1.07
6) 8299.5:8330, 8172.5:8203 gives 1.82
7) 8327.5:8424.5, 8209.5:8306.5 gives 0.68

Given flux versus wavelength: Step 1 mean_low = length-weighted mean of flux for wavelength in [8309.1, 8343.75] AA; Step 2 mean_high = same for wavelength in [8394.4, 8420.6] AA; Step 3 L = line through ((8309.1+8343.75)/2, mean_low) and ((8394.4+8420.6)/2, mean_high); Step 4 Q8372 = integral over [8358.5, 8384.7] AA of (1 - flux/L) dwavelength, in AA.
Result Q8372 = 4.8 AA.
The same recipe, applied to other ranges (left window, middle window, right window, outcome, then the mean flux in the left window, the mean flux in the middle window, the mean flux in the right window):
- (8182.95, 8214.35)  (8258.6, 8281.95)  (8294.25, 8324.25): 9.9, 5.84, 7.37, 16.5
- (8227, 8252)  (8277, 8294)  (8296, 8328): 5.5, 5.99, 8.11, 15.7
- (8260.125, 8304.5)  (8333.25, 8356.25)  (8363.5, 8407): 8.0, 12.9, 5.71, 6.18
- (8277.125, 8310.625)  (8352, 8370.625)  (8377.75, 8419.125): 6.4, 14.8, 6.01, 6.12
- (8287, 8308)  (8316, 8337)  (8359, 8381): 5.3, 19.1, 10.5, 5.96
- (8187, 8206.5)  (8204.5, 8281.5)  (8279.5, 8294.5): 10.0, 5.92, 6.29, 8.41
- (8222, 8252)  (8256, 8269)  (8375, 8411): -0.4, 5.92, 6.12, 6.07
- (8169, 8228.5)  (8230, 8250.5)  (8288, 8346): 5.2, 5.77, 6.02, 12.3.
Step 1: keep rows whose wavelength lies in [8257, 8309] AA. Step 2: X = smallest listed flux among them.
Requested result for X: 5.399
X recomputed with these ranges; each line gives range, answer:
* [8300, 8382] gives 4.896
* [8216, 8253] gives 4.843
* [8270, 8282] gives 5.856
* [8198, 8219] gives 5.091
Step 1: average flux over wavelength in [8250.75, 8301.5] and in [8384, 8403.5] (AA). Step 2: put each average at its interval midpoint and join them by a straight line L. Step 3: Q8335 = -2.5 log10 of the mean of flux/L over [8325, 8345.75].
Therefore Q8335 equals 0.26 mag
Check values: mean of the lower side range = 11.8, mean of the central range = 7.12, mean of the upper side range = 6.16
